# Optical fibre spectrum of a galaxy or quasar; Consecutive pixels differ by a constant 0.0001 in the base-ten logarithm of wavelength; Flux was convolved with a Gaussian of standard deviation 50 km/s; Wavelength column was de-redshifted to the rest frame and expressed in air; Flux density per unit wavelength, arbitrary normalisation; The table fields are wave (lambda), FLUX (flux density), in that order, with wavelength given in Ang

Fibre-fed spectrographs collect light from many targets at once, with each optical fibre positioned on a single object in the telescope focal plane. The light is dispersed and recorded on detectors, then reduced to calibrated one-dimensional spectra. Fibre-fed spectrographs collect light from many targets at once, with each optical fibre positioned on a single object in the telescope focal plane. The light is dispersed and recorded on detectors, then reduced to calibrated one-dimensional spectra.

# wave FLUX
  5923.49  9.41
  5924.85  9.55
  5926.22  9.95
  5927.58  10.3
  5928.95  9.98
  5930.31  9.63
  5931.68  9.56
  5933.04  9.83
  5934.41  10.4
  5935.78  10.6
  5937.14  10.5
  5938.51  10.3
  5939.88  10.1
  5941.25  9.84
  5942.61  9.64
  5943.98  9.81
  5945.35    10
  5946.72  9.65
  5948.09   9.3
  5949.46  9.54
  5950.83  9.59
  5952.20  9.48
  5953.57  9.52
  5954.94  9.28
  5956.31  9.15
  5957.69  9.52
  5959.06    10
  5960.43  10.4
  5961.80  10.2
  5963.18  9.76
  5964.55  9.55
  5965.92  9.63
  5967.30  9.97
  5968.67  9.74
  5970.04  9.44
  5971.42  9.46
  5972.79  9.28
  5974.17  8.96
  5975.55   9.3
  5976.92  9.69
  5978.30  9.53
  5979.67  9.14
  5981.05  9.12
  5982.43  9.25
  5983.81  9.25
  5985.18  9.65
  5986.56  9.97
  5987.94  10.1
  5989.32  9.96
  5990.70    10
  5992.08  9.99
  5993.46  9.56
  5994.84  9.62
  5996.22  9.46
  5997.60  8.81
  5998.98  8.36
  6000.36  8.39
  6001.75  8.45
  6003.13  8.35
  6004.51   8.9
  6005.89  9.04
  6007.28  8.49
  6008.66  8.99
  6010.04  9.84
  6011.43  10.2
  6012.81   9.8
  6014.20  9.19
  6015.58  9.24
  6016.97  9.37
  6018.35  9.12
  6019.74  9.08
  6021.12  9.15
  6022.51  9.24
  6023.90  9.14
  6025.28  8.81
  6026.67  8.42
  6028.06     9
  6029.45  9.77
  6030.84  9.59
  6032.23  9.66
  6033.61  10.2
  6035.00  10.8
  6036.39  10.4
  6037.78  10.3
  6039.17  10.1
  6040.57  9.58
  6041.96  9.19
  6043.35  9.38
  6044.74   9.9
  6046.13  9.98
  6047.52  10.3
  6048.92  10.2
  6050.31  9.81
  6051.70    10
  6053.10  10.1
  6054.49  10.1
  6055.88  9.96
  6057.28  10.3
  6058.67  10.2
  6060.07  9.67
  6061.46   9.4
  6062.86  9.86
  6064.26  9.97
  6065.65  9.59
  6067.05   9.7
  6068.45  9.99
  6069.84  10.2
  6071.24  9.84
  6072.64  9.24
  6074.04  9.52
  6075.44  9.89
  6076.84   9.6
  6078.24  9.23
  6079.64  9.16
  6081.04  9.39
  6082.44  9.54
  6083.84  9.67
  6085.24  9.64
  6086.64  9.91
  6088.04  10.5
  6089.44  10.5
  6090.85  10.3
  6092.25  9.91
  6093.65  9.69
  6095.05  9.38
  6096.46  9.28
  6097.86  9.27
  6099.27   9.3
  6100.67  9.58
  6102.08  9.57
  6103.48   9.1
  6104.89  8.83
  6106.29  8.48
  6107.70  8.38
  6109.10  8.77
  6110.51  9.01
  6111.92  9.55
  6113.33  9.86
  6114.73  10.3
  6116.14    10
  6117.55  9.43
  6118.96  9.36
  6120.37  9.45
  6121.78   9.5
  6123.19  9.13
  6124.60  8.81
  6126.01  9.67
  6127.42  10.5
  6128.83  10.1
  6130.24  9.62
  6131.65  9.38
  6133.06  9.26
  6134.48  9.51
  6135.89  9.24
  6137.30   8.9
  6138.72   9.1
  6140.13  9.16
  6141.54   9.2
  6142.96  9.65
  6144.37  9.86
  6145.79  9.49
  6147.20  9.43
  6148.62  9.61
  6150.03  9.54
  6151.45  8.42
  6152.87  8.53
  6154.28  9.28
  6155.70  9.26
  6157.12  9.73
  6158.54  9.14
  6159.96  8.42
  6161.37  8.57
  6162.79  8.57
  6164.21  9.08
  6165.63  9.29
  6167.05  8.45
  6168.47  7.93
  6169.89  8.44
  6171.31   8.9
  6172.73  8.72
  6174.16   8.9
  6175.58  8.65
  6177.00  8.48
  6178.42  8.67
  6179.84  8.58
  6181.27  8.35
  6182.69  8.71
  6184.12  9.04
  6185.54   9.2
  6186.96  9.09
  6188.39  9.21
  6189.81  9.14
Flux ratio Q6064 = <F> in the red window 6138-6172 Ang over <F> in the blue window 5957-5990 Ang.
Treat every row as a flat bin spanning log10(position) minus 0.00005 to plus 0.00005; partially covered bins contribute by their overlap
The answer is 0.9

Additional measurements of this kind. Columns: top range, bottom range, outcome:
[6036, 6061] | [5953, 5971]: 1.03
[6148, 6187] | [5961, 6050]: 0.93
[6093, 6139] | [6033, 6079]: 0.95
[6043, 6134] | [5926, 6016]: 1.01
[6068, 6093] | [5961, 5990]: 1.02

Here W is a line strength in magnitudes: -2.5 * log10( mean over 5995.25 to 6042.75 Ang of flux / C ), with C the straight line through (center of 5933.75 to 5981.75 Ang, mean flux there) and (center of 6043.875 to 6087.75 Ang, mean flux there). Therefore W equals 0.05 mag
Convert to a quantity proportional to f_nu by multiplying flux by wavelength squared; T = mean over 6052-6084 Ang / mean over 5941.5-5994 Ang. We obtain 1.05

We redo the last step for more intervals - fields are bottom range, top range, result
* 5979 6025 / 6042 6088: 1.08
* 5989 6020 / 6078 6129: 1.07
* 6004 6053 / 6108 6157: 1.02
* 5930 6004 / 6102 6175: 1.02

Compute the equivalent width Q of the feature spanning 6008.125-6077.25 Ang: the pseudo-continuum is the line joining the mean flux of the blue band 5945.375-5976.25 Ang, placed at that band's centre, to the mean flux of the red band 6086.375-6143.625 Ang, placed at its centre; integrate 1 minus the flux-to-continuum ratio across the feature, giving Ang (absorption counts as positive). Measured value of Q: -1.3 Ang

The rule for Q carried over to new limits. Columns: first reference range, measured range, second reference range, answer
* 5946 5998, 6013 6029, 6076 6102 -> 0.8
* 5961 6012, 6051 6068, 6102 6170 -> -1.1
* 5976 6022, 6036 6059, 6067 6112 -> -1.4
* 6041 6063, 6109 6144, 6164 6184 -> -1.3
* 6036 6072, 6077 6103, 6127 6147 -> 0.2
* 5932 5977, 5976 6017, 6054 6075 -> 1.9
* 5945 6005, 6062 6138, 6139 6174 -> -3.2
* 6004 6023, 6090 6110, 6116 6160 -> 0.1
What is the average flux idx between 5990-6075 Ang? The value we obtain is 9.56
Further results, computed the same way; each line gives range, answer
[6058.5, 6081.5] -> 9.66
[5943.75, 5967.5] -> 9.68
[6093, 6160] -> 9.34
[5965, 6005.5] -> 9.36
